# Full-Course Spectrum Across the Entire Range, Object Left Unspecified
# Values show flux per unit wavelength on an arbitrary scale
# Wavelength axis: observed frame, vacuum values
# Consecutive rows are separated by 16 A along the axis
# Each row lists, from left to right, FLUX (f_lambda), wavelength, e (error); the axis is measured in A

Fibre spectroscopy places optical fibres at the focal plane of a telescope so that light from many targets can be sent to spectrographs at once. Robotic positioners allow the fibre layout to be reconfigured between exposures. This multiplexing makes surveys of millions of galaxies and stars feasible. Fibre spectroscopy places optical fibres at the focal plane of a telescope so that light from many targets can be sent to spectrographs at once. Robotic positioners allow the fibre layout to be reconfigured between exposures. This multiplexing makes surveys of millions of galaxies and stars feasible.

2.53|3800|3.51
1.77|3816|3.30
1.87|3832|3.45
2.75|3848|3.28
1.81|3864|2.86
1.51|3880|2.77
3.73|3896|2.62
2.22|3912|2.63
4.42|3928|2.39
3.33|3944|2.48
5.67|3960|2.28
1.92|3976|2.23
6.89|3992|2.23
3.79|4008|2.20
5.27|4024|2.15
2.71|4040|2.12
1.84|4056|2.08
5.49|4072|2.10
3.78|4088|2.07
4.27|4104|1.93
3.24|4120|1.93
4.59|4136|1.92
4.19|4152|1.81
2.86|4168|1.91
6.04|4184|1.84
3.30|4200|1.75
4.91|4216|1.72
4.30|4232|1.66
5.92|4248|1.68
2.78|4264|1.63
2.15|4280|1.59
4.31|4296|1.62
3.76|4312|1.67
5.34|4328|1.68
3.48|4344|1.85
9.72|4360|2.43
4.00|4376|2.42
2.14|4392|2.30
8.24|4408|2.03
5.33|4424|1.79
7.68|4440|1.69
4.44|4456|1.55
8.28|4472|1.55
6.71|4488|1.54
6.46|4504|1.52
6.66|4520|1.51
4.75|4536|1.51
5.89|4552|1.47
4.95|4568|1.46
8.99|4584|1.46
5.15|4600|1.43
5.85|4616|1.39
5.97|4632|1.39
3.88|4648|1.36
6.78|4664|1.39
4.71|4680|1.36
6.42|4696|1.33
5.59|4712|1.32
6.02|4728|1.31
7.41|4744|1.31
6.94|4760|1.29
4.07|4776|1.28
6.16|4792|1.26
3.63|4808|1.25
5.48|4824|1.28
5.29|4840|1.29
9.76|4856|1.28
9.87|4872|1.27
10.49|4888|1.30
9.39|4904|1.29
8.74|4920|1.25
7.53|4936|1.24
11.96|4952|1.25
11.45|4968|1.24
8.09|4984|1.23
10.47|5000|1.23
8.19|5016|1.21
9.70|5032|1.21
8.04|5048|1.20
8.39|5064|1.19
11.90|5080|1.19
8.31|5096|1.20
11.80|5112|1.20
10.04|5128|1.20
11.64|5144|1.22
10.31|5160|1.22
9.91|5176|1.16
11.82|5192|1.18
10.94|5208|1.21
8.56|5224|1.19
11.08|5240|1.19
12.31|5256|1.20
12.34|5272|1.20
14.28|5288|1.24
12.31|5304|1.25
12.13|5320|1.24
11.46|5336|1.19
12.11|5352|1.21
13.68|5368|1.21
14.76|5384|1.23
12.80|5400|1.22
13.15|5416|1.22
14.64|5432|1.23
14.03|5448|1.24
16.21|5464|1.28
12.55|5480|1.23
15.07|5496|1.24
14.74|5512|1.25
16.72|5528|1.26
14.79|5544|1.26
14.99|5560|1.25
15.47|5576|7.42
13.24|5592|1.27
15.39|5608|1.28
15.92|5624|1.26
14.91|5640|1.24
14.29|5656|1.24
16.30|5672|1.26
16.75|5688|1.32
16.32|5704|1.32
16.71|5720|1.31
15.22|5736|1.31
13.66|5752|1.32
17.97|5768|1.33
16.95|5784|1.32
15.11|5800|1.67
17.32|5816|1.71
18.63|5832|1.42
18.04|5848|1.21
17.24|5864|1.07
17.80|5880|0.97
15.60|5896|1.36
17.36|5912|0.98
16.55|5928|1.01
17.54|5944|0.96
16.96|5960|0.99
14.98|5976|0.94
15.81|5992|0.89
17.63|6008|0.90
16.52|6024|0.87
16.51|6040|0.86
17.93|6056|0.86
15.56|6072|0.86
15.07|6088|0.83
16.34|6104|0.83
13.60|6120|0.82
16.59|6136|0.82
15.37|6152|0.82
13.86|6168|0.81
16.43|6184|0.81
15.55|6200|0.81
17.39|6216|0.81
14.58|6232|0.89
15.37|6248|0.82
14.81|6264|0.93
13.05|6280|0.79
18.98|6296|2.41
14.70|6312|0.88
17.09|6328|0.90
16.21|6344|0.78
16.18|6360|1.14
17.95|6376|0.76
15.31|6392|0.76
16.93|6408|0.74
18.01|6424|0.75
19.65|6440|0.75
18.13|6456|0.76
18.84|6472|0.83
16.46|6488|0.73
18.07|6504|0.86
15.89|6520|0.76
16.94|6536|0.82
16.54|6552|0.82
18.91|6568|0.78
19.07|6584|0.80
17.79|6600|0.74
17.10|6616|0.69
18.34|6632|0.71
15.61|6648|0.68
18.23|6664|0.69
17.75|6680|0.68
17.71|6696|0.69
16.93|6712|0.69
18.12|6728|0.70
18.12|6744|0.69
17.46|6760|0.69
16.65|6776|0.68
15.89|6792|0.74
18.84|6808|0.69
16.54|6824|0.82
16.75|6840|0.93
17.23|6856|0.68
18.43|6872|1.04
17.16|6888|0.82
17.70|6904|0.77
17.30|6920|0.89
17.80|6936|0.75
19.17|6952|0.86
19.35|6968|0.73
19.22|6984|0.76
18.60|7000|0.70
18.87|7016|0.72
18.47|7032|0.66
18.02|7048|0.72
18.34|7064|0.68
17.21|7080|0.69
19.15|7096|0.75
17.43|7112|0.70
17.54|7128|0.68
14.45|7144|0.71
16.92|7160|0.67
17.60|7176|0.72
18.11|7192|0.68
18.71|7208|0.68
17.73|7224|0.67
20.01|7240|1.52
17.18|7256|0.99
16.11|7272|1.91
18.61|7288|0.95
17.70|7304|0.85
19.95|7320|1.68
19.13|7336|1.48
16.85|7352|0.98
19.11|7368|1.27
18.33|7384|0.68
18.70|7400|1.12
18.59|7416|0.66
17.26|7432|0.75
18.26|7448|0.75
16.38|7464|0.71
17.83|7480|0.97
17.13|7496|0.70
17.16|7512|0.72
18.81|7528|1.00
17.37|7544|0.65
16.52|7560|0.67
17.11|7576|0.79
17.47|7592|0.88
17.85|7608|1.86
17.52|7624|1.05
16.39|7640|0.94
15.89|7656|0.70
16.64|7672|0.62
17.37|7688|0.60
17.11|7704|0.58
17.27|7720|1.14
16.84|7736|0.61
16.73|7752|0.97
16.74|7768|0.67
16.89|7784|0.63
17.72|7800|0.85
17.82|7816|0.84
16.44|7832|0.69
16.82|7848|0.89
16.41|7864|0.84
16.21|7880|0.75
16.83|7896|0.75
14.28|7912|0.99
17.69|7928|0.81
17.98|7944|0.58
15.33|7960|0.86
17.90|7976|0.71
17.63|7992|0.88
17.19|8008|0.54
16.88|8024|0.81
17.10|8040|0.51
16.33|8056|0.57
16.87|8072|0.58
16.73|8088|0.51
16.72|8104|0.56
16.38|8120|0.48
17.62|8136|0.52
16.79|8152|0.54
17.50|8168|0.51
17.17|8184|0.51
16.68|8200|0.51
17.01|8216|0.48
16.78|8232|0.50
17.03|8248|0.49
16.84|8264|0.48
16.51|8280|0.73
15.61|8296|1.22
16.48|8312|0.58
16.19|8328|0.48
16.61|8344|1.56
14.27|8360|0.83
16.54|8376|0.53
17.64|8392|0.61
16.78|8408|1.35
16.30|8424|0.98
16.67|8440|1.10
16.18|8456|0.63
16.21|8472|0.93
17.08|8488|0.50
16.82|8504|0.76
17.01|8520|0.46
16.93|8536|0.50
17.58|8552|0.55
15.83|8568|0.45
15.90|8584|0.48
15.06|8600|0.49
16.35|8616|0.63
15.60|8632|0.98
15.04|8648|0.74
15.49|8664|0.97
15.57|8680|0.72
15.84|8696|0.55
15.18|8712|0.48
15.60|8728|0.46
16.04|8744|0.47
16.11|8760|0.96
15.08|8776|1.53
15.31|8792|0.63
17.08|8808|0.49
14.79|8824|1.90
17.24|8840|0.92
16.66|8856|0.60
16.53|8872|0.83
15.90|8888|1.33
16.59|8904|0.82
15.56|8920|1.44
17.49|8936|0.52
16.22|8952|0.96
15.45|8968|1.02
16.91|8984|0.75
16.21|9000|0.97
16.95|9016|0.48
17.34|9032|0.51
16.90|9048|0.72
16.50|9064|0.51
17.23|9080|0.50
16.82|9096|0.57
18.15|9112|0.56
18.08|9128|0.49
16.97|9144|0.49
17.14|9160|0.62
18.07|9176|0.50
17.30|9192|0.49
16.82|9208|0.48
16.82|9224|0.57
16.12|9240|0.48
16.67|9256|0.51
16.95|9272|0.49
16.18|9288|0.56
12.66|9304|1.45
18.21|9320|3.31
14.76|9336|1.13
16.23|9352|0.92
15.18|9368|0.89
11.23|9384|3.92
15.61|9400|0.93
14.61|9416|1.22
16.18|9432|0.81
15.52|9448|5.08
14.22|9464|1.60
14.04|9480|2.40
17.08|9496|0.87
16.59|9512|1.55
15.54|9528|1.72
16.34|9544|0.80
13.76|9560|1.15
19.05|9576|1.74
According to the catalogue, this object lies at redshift 0.21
